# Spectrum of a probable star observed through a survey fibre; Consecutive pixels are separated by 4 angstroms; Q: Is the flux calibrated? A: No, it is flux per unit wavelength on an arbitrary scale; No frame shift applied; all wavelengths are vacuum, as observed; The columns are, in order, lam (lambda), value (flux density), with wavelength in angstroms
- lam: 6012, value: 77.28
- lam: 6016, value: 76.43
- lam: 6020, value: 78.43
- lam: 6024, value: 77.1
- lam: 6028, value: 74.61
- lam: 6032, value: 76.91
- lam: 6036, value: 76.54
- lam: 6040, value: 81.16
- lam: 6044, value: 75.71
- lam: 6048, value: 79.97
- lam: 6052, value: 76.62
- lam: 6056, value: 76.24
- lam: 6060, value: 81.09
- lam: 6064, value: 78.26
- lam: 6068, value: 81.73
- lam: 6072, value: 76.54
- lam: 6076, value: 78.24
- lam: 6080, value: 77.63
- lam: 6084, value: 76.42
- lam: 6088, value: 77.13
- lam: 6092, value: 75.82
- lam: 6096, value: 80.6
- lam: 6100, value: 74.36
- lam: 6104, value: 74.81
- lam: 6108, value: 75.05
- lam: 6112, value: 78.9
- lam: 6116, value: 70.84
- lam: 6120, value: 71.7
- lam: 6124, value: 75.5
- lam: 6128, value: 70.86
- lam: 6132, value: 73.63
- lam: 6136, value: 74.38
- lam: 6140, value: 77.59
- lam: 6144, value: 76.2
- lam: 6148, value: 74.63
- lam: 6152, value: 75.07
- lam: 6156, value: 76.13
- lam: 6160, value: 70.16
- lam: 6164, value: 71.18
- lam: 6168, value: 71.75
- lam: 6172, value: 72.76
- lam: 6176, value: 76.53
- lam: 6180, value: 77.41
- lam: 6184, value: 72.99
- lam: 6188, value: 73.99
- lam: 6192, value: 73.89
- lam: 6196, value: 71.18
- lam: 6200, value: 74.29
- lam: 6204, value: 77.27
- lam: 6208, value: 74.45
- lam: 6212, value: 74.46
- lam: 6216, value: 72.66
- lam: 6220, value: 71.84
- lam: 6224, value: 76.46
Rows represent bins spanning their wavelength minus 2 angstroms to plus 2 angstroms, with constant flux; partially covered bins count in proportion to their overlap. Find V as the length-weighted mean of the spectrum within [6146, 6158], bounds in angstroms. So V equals 75.3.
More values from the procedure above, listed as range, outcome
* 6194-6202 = 72.7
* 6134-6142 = 76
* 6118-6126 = 73.6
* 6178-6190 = 74.8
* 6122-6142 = 74.4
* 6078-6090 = 77.1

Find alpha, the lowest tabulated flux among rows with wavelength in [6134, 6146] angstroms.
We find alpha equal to 74.38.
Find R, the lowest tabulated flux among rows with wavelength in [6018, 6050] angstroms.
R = 74.61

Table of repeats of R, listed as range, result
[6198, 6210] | 74.29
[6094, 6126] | 70.84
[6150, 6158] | 75.07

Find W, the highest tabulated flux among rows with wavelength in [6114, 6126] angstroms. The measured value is 75.5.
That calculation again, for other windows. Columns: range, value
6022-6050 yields 81.16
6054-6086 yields 81.73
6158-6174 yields 72.76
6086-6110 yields 80.6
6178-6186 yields 77.41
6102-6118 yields 78.9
